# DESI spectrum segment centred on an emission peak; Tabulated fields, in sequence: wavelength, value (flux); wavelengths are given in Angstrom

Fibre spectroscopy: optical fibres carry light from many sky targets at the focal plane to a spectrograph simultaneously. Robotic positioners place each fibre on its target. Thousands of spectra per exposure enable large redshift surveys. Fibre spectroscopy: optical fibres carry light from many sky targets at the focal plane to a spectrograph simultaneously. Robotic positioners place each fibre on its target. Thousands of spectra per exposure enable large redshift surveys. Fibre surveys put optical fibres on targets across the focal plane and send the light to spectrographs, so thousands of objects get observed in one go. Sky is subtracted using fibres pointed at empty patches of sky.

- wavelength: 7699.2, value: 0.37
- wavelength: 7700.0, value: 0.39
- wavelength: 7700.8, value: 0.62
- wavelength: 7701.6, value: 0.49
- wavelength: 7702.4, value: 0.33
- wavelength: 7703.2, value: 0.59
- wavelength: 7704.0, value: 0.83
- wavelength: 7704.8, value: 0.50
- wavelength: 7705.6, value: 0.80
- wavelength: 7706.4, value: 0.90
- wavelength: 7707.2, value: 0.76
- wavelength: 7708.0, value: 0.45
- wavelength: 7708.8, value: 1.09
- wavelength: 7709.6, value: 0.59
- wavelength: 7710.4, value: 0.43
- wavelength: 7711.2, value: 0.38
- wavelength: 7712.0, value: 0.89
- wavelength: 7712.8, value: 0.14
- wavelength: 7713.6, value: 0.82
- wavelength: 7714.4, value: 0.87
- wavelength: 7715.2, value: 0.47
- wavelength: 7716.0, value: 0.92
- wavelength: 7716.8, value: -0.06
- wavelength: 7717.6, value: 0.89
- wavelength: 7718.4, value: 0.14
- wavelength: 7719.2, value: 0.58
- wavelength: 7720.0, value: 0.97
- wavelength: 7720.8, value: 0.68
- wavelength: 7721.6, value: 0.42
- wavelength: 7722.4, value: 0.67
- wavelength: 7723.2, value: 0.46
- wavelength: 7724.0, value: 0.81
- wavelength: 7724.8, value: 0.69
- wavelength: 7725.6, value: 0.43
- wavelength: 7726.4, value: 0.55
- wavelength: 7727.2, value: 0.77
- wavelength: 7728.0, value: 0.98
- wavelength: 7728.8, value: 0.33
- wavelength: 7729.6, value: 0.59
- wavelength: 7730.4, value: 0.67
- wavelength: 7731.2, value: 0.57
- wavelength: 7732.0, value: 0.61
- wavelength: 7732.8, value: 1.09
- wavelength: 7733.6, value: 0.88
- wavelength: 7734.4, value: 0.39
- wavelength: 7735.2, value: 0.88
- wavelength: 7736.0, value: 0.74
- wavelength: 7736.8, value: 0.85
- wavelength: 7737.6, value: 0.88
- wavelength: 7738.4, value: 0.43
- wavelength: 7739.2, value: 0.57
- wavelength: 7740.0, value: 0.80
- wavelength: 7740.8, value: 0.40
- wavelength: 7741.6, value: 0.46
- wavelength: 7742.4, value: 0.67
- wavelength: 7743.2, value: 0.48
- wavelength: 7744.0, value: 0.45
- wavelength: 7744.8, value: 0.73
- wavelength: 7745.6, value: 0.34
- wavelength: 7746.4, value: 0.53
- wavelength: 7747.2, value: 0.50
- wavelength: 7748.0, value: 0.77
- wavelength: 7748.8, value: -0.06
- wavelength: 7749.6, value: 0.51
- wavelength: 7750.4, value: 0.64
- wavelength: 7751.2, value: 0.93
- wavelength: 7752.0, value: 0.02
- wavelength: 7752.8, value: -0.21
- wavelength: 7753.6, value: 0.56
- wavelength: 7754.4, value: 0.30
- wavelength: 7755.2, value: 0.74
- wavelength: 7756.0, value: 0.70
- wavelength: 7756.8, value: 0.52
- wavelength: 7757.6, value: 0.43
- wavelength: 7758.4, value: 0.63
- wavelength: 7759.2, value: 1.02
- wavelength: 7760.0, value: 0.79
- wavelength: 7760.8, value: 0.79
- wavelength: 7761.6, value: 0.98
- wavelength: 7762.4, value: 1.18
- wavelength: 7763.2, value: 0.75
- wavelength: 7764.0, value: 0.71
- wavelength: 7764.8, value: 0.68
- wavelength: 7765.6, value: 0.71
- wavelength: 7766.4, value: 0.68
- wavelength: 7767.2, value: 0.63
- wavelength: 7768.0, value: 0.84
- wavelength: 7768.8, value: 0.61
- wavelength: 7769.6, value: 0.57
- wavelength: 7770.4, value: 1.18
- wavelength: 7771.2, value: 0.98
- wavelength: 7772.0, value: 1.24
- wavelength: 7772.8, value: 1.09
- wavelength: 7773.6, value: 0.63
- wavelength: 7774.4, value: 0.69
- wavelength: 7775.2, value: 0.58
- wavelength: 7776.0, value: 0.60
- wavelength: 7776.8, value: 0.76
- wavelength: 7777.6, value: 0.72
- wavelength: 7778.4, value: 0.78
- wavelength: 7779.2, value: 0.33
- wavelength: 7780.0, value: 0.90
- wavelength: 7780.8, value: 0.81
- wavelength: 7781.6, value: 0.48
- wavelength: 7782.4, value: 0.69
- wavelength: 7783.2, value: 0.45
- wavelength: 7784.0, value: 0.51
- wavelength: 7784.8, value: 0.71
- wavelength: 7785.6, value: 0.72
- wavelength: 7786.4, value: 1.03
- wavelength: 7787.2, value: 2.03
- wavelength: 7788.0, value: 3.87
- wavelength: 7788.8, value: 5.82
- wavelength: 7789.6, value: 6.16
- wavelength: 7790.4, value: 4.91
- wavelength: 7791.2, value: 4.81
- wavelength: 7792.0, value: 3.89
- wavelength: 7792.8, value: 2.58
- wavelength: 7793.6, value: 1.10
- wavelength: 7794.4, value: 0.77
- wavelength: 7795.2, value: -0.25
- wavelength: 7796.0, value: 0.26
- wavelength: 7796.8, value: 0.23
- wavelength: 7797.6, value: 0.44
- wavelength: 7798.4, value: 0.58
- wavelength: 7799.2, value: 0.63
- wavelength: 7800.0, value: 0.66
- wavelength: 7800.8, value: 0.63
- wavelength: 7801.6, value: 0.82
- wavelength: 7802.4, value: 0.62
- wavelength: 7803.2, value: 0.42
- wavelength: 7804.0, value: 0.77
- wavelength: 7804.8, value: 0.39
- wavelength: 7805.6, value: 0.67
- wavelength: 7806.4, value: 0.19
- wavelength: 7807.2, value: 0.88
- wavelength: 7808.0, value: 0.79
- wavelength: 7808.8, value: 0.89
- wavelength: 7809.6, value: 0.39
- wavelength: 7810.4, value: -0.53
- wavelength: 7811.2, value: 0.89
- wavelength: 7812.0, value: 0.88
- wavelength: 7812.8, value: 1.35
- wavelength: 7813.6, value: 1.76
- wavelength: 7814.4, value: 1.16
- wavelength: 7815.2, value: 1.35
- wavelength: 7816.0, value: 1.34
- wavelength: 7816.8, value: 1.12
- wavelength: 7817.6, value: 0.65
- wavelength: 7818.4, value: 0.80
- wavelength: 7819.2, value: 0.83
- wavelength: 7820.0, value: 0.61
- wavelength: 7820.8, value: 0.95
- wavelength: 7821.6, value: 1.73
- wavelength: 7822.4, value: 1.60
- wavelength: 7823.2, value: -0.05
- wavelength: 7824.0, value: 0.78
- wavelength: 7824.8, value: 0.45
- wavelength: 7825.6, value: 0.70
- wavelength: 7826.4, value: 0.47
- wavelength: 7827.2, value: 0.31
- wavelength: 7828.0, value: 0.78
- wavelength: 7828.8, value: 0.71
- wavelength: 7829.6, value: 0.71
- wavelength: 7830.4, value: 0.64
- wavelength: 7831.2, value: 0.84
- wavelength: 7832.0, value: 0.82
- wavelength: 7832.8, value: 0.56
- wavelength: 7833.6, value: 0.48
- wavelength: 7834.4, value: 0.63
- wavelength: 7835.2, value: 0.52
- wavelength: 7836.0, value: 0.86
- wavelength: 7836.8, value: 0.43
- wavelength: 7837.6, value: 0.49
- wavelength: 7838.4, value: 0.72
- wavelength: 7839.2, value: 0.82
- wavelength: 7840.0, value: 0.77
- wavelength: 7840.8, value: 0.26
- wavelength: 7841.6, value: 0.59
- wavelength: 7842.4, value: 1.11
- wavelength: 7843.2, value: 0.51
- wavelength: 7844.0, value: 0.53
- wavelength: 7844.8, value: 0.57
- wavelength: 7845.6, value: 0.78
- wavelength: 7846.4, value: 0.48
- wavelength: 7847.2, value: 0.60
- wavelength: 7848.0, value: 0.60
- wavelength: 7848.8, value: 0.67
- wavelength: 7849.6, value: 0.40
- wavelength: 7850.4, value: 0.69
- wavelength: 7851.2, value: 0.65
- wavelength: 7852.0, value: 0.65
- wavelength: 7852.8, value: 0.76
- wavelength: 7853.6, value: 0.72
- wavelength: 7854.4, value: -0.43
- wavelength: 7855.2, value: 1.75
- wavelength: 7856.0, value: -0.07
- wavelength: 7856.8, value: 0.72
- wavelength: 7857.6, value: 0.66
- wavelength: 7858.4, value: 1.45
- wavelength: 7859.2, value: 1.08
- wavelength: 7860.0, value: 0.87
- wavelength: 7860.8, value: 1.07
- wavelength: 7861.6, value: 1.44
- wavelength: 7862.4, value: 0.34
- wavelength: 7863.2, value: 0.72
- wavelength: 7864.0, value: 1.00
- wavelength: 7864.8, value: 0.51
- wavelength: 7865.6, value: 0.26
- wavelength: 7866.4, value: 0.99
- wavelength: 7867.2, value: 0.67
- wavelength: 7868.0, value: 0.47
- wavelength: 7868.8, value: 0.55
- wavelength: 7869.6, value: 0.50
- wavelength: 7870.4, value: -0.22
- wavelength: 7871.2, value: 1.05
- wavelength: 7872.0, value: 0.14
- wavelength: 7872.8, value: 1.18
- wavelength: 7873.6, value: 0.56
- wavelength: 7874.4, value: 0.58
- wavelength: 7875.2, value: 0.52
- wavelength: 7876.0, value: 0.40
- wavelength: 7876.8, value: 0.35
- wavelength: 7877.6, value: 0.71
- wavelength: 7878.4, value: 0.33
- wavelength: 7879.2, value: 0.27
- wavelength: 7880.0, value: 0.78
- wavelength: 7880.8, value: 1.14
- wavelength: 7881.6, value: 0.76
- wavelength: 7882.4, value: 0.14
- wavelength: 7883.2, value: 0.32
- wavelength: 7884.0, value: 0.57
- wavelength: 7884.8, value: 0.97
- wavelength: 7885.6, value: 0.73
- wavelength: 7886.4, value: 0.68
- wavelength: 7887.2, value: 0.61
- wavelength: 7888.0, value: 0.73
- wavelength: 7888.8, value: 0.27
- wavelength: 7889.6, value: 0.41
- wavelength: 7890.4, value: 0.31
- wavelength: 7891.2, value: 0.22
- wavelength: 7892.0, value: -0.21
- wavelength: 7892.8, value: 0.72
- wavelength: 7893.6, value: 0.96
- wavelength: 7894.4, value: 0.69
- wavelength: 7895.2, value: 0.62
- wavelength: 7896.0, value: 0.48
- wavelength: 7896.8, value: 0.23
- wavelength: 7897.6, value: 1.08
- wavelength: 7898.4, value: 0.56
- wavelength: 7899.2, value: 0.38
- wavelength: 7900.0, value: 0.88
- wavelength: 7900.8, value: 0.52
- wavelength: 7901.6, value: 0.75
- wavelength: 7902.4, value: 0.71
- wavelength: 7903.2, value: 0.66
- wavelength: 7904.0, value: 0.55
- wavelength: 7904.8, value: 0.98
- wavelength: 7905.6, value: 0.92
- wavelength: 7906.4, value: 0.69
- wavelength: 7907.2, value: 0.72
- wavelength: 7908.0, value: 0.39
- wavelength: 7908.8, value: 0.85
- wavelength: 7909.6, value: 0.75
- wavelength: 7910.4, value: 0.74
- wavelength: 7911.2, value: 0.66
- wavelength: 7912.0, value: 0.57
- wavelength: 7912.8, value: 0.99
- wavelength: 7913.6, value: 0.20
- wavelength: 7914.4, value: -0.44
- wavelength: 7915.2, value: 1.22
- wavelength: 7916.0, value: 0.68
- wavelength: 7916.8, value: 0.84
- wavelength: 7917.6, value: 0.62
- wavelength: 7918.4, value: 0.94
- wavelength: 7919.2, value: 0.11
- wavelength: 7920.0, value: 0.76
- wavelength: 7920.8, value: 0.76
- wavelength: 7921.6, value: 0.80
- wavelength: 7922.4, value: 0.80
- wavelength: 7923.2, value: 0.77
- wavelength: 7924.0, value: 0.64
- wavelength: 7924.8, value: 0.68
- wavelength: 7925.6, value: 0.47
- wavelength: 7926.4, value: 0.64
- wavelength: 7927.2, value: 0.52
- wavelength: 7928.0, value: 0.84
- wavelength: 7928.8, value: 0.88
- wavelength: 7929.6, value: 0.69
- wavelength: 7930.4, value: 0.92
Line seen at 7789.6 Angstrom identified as Halpha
